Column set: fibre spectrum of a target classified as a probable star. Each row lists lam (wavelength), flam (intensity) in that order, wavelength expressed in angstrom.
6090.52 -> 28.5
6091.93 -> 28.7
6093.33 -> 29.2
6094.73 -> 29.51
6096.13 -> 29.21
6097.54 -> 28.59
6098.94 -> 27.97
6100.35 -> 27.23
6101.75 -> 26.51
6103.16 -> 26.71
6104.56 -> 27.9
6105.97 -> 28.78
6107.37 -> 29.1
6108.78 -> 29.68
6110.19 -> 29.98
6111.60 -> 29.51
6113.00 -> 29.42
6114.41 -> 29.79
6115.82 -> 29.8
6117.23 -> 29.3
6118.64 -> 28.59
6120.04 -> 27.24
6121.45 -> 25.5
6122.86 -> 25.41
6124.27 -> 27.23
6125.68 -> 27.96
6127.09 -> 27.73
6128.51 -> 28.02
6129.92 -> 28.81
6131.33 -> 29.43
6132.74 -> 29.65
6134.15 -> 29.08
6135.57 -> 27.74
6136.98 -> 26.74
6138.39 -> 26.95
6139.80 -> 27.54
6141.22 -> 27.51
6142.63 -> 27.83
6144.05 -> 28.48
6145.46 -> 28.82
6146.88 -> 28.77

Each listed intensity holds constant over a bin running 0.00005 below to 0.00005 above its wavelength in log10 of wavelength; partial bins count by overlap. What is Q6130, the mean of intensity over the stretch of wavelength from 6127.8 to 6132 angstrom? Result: 28.7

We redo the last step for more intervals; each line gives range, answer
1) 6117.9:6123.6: 26.7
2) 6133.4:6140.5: 27.6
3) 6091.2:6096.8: 29.2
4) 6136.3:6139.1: 26.9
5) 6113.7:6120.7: 29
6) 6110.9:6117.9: 29.6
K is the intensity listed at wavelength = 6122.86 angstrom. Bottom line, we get 25.41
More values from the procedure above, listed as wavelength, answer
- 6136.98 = 26.74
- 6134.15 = 29.08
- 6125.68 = 27.96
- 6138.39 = 26.95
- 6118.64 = 28.59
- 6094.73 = 29.51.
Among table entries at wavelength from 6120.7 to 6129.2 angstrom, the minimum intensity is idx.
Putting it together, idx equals 25.41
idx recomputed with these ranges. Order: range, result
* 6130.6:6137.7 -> 26.74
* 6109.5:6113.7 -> 29.42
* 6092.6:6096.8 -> 29.2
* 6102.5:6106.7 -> 26.71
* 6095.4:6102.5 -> 26.51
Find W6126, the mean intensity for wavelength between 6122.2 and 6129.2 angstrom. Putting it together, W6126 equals 27.2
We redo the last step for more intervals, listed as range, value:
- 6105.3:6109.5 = 29.2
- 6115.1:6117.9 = 29.5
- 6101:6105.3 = 27.1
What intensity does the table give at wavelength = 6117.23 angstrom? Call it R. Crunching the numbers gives 29.3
